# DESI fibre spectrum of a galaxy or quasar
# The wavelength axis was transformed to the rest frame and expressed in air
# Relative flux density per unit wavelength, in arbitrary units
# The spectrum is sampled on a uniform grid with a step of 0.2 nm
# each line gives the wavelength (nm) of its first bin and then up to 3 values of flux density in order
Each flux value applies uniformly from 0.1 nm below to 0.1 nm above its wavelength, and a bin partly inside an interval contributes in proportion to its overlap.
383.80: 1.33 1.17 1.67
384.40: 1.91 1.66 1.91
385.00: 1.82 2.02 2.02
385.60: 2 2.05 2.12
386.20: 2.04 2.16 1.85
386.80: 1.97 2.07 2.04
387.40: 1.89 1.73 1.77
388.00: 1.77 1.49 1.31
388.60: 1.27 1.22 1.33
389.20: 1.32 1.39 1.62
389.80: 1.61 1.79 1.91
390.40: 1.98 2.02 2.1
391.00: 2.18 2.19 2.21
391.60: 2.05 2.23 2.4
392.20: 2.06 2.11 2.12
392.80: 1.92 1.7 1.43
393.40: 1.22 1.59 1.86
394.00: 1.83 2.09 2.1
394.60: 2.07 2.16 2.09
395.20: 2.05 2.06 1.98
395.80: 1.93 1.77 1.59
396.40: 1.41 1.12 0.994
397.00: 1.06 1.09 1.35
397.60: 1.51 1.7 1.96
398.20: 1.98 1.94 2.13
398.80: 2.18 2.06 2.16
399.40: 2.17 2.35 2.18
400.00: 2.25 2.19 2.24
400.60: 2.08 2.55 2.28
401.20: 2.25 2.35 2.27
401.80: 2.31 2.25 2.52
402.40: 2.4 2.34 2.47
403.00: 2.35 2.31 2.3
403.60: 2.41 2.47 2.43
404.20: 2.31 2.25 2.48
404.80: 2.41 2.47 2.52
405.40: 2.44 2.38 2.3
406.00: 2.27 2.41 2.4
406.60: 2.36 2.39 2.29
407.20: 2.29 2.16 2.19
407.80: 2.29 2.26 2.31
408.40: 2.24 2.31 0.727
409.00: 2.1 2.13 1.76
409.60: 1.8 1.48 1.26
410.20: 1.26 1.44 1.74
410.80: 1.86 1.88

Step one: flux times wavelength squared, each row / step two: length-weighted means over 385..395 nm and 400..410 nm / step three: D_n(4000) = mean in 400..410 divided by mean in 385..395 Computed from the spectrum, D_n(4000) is 1.3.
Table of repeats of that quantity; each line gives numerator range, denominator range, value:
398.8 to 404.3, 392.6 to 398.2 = 1.40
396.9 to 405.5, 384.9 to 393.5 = 1.25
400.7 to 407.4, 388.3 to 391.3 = 1.51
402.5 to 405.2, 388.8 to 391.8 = 1.40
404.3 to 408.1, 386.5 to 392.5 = 1.39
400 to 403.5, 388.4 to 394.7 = 1.33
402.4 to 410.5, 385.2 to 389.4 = 1.35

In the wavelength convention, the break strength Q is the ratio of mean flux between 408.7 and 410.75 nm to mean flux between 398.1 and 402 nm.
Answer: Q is 0.71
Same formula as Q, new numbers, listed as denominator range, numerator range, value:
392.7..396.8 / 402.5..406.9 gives 1.34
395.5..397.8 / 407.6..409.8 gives 1.37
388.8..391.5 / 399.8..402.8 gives 1.28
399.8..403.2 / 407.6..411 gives 0.79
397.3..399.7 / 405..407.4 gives 1.21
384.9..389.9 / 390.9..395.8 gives 1.13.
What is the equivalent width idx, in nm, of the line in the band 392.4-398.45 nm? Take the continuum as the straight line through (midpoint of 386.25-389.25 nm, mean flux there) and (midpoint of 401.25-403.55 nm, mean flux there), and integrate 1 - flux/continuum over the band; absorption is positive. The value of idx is 0.90 nm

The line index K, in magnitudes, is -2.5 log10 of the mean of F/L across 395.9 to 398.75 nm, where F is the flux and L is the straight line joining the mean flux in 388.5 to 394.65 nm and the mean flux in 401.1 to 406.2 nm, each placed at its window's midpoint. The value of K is 0.32 mag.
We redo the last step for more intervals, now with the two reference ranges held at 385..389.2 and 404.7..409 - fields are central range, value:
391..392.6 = -0.144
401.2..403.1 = -0.102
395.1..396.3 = 0.054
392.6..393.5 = 0.185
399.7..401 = -0.074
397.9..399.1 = 0.010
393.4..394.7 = 0.050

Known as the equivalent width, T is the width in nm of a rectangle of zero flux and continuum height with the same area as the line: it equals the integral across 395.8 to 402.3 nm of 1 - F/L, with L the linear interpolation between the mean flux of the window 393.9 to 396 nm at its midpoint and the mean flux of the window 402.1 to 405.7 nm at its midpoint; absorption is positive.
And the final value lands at 0.78 nm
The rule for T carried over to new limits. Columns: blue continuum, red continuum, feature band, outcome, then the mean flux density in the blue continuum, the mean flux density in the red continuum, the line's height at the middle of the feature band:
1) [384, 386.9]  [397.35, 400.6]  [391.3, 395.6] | 0.04 nm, 1.92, 2.03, 1.99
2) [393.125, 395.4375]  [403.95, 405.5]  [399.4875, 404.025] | -0.13 nm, 1.88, 2.41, 2.26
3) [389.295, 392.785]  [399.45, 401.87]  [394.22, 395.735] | 0.03 nm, 2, 2.27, 2.11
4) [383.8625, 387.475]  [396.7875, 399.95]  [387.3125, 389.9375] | 0.51 nm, 1.9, 1.83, 1.89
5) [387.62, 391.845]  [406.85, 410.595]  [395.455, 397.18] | 0.31 nm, 1.74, 1.91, 1.8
